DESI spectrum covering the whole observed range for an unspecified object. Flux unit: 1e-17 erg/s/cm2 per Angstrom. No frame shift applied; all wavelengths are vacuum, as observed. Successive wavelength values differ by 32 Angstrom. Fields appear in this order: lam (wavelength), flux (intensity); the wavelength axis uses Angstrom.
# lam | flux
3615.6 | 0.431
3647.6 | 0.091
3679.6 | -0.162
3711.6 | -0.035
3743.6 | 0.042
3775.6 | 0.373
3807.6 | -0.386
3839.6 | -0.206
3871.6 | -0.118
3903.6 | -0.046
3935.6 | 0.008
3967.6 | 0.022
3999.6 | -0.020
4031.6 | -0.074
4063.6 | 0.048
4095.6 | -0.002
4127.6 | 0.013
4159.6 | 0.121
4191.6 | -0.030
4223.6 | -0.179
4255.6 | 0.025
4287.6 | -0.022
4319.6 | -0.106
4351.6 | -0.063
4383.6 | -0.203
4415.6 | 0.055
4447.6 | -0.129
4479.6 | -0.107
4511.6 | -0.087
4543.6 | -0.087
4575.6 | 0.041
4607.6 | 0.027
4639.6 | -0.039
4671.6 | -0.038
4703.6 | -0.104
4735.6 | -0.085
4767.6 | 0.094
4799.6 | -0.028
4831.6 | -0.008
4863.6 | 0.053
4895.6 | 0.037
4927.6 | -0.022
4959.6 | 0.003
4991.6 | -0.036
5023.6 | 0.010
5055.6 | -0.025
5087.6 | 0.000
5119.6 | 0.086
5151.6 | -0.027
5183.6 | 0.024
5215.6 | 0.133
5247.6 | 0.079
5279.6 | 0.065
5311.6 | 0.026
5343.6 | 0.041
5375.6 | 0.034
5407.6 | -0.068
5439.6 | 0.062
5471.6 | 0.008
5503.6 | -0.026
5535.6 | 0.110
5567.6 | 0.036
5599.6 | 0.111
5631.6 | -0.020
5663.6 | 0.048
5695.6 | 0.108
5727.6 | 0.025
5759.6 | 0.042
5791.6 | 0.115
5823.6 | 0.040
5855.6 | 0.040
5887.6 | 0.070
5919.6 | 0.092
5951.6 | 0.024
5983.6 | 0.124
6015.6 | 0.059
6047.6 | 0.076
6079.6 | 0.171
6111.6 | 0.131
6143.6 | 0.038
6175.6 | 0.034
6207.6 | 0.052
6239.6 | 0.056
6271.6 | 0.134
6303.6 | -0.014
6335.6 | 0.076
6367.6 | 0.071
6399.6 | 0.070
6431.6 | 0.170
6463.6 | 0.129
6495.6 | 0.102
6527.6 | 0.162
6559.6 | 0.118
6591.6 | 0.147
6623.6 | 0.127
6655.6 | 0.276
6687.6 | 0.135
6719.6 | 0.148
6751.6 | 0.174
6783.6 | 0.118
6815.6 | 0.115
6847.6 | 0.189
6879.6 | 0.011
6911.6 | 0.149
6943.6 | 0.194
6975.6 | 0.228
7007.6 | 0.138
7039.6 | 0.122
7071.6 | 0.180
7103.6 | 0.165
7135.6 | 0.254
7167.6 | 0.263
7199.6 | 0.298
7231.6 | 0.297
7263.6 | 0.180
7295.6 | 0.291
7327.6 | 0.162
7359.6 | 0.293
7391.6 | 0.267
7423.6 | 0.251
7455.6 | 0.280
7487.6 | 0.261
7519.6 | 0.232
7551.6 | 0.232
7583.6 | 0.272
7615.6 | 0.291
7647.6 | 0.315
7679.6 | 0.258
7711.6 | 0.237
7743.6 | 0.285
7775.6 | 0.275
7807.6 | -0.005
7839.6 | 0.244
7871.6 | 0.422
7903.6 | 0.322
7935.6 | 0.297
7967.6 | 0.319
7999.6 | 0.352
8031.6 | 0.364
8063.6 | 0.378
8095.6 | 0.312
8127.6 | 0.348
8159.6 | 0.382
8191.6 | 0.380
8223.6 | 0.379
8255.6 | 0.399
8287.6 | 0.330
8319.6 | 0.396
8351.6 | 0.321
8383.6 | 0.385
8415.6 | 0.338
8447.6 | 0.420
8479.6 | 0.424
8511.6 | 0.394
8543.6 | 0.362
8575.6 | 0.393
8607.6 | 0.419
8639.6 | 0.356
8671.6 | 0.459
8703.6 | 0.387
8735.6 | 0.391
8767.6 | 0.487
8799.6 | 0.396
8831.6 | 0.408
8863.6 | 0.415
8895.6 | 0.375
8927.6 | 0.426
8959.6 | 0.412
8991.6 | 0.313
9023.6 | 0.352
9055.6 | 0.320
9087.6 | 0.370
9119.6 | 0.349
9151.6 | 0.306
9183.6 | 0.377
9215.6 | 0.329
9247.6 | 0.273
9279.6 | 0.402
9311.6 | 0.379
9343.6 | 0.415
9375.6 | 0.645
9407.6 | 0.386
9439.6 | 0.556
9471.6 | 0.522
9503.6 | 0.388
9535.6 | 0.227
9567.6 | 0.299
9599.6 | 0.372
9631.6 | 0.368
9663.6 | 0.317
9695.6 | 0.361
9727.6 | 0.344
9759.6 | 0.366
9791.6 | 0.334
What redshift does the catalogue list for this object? 0.79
